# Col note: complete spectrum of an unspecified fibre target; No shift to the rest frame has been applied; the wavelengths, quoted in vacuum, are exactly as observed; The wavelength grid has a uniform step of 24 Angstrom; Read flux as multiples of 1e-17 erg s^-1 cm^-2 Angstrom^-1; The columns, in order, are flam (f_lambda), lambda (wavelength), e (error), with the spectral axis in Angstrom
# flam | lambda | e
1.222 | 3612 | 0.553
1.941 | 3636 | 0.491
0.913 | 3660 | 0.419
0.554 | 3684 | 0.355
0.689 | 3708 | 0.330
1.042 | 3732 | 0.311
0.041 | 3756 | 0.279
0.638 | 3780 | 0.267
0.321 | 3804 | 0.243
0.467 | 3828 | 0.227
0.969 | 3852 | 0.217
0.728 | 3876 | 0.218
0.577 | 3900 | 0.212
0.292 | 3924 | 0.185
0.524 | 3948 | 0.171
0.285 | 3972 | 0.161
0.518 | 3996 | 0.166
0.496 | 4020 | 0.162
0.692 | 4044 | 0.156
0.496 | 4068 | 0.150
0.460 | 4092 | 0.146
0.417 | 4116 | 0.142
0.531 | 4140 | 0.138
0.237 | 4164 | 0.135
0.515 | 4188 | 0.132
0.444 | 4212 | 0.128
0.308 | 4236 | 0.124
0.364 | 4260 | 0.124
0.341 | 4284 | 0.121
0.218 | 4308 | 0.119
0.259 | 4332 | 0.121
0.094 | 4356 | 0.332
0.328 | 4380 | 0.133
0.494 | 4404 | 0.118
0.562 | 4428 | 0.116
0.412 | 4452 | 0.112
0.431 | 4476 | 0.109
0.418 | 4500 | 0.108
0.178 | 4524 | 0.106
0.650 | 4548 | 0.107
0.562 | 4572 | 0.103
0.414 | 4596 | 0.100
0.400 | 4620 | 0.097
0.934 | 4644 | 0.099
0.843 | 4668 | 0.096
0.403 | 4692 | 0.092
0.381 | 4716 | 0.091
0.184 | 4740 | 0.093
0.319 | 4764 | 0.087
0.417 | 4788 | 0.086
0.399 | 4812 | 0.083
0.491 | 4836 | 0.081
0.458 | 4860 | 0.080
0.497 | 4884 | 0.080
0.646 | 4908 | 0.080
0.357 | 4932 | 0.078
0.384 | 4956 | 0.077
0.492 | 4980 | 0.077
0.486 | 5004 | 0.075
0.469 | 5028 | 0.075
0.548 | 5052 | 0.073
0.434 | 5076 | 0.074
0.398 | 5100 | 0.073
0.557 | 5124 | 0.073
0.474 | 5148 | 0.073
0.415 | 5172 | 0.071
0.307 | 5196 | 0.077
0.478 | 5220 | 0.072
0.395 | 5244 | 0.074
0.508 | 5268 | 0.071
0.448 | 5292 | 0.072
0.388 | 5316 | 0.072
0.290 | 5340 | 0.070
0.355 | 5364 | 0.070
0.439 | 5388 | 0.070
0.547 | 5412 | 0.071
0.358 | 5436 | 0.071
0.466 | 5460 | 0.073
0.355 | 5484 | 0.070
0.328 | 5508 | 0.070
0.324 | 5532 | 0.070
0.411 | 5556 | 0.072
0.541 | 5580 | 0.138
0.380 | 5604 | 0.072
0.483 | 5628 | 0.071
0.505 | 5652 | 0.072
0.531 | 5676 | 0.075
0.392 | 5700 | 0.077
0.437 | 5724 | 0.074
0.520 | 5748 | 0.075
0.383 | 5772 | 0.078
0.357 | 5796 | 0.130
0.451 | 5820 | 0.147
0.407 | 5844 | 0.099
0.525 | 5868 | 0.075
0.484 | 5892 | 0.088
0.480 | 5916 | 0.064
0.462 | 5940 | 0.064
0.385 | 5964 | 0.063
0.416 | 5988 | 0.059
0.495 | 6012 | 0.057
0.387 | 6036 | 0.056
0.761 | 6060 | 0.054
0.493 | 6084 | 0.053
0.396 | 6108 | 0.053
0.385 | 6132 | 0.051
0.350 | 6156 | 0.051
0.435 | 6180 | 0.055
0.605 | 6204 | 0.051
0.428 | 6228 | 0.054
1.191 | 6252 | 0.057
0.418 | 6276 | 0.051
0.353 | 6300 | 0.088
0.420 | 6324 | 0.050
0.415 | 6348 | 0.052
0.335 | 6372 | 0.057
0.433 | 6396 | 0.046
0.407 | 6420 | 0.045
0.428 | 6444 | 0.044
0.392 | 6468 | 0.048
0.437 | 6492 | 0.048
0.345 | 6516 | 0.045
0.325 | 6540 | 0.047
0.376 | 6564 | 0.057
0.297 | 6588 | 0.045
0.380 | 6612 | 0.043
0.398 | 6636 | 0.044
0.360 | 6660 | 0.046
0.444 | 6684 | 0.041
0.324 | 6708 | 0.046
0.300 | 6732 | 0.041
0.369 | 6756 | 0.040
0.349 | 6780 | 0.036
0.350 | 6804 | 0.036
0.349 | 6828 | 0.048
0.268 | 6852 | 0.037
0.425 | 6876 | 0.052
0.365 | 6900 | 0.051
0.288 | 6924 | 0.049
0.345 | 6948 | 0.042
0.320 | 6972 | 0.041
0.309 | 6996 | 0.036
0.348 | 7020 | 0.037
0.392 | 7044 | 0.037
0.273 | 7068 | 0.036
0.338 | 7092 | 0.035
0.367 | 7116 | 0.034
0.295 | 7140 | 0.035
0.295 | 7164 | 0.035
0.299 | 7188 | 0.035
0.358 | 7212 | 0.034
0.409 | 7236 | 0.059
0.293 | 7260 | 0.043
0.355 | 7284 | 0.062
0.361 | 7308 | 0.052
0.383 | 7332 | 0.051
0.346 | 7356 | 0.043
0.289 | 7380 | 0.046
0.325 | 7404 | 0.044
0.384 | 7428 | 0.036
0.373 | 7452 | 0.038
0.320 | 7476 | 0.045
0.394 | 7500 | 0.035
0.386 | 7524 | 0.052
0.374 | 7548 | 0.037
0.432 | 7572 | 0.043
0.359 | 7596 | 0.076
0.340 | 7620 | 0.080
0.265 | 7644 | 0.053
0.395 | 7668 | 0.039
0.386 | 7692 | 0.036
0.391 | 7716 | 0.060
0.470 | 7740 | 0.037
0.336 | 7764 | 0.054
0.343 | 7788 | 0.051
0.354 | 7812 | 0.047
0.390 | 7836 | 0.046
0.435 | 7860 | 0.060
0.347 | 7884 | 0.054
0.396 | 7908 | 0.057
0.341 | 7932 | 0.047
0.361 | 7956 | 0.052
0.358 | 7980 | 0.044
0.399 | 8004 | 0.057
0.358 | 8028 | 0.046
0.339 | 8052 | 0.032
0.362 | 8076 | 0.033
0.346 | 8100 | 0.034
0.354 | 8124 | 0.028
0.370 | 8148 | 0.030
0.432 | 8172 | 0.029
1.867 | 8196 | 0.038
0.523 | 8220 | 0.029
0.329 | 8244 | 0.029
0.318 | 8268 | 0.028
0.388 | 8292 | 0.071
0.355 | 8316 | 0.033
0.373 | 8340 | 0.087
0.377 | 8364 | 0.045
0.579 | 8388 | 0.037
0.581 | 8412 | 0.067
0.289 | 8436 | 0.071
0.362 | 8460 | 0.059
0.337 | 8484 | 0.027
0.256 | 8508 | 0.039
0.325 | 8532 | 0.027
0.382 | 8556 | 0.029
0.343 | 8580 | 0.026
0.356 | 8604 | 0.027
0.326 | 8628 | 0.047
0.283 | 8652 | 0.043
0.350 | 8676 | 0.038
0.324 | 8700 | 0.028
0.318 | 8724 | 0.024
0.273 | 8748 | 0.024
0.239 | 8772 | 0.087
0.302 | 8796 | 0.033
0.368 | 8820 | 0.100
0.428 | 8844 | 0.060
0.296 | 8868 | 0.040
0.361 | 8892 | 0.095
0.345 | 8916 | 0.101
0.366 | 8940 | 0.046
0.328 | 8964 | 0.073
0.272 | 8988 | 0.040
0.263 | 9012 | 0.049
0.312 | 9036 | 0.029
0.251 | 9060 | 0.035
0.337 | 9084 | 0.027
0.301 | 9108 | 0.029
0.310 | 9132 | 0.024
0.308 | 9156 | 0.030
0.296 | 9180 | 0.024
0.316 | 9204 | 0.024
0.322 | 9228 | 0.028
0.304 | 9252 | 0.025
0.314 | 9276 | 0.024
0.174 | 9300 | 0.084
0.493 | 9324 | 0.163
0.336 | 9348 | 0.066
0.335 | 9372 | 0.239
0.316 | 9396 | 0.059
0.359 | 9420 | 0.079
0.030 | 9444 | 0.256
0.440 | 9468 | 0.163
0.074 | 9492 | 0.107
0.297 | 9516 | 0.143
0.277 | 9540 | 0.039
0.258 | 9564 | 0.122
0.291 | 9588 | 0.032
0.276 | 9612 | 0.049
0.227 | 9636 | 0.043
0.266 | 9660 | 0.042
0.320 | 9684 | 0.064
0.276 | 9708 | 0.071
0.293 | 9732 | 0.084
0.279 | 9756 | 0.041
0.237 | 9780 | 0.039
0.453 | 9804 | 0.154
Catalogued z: 0.248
